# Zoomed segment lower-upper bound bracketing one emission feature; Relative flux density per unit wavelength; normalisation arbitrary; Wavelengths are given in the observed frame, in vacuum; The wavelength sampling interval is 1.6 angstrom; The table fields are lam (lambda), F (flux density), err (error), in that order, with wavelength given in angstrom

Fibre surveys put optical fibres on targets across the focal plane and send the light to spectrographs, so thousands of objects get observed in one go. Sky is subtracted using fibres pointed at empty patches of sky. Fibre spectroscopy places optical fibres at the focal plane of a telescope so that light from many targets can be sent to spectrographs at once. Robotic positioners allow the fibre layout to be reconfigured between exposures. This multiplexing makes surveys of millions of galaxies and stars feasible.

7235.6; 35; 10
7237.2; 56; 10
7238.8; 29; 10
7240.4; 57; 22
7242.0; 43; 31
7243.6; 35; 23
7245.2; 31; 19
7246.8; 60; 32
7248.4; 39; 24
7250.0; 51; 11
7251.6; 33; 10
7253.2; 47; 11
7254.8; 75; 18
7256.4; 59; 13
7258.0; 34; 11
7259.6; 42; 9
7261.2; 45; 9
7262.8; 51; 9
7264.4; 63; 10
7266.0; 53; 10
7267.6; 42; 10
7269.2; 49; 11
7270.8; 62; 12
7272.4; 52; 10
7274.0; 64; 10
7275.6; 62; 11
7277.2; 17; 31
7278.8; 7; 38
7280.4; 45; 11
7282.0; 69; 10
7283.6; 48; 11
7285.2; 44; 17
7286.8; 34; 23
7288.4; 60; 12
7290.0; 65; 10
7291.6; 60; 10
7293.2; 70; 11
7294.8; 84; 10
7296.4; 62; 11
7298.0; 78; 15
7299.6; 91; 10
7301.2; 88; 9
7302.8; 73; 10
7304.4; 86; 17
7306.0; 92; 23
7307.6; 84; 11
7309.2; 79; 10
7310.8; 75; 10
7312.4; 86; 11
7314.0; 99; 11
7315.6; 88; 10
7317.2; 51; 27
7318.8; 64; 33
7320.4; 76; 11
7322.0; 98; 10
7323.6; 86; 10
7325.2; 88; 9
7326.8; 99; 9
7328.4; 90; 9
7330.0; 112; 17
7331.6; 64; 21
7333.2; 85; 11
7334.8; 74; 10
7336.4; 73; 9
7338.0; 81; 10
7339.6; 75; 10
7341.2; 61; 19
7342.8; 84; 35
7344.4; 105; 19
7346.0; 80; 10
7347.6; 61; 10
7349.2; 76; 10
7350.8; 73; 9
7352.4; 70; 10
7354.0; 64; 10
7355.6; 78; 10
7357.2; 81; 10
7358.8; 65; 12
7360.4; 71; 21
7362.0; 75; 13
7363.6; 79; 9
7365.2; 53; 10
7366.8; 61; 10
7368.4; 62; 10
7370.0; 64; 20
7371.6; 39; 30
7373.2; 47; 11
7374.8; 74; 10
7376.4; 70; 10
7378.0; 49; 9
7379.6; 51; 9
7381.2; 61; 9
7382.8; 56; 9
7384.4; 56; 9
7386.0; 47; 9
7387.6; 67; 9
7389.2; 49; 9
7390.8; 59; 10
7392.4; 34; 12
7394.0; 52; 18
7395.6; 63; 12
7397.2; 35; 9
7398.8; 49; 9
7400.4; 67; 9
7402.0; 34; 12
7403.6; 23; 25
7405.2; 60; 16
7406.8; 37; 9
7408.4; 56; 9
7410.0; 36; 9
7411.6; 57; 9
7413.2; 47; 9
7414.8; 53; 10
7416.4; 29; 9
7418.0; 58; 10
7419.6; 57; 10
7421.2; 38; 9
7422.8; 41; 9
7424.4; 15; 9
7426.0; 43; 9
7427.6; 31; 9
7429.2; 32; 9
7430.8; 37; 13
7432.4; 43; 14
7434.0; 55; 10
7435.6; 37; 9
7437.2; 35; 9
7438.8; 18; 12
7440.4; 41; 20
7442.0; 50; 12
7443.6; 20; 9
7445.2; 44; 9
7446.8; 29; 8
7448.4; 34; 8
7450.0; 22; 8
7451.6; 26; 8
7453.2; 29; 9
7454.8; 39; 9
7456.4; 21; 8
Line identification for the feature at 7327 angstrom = Mg II 2798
